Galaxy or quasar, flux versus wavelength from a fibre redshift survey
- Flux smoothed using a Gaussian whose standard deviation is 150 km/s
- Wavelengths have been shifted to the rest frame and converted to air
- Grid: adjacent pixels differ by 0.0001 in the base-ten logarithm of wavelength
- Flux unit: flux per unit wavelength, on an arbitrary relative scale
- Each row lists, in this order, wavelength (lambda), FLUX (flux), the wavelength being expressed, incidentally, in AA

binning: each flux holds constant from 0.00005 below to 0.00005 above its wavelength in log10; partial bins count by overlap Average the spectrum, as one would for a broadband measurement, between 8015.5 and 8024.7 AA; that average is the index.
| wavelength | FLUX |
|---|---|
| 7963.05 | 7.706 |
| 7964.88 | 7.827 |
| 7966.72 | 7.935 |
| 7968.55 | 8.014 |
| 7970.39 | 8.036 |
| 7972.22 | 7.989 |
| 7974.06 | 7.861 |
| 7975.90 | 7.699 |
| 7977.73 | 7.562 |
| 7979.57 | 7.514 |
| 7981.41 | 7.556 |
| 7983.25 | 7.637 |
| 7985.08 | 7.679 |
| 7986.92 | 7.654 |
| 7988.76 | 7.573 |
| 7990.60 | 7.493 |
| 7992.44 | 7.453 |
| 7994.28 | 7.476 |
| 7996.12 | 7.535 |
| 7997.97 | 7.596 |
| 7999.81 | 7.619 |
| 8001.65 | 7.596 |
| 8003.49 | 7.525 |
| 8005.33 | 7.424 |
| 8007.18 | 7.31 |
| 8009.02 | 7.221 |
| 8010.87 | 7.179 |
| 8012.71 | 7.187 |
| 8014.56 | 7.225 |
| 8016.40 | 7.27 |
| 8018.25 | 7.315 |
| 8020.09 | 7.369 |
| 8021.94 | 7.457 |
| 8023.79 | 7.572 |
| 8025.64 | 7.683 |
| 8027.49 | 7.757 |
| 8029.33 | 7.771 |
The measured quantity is 7.39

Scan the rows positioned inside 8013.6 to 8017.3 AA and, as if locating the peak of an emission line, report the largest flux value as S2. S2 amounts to 7.27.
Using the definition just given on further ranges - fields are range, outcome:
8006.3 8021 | 7.369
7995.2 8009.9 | 7.619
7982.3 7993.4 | 7.679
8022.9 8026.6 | 7.683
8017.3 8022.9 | 7.457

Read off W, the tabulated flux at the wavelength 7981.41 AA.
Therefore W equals 7.556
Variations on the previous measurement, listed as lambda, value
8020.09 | 7.369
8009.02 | 7.221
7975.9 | 7.699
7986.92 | 7.654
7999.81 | 7.619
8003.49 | 7.525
